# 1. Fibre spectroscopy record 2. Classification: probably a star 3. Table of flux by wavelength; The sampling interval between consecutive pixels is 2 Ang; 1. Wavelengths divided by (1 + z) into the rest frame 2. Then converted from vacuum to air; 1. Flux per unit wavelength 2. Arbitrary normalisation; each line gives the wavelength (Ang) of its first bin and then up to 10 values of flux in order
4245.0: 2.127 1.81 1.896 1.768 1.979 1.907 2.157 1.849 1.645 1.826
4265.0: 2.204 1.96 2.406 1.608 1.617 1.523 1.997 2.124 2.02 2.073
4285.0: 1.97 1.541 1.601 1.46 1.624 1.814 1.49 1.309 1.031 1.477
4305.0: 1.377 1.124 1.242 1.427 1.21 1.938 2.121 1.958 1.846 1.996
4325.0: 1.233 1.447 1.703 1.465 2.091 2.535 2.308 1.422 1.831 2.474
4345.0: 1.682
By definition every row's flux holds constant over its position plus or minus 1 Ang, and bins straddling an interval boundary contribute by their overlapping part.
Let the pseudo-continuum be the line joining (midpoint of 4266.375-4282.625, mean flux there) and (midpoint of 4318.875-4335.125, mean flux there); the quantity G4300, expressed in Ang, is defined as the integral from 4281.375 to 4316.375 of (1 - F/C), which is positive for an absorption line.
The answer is 6.00 Ang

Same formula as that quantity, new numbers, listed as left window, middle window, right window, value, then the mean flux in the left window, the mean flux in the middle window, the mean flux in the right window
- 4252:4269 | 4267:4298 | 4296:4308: -3.55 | 1.97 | 1.8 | 1.3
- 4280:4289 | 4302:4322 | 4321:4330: 1.48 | 1.87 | 1.57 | 1.62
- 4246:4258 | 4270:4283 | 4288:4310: -1.46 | 1.92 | 1.83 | 1.41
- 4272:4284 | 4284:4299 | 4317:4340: 2.04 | 1.89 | 1.62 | 1.83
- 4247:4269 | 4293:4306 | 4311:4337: 2.95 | 1.94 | 1.43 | 1.8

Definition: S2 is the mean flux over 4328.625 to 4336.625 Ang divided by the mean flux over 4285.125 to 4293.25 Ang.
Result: 1.3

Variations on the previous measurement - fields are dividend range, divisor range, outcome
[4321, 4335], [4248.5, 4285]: 0.90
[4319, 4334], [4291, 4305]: 1.17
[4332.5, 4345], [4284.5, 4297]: 1.26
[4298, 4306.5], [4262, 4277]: 0.68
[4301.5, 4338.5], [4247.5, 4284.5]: 0.88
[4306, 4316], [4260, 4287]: 0.73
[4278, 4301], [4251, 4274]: 0.89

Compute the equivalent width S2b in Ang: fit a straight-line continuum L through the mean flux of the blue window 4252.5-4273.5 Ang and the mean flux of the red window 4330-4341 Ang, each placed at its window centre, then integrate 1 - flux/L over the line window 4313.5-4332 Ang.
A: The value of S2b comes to 2.1 Ang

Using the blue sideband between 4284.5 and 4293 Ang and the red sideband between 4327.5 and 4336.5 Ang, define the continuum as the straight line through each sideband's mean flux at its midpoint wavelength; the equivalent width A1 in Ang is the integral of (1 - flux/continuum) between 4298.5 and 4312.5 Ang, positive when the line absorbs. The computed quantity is 3.7 Ang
